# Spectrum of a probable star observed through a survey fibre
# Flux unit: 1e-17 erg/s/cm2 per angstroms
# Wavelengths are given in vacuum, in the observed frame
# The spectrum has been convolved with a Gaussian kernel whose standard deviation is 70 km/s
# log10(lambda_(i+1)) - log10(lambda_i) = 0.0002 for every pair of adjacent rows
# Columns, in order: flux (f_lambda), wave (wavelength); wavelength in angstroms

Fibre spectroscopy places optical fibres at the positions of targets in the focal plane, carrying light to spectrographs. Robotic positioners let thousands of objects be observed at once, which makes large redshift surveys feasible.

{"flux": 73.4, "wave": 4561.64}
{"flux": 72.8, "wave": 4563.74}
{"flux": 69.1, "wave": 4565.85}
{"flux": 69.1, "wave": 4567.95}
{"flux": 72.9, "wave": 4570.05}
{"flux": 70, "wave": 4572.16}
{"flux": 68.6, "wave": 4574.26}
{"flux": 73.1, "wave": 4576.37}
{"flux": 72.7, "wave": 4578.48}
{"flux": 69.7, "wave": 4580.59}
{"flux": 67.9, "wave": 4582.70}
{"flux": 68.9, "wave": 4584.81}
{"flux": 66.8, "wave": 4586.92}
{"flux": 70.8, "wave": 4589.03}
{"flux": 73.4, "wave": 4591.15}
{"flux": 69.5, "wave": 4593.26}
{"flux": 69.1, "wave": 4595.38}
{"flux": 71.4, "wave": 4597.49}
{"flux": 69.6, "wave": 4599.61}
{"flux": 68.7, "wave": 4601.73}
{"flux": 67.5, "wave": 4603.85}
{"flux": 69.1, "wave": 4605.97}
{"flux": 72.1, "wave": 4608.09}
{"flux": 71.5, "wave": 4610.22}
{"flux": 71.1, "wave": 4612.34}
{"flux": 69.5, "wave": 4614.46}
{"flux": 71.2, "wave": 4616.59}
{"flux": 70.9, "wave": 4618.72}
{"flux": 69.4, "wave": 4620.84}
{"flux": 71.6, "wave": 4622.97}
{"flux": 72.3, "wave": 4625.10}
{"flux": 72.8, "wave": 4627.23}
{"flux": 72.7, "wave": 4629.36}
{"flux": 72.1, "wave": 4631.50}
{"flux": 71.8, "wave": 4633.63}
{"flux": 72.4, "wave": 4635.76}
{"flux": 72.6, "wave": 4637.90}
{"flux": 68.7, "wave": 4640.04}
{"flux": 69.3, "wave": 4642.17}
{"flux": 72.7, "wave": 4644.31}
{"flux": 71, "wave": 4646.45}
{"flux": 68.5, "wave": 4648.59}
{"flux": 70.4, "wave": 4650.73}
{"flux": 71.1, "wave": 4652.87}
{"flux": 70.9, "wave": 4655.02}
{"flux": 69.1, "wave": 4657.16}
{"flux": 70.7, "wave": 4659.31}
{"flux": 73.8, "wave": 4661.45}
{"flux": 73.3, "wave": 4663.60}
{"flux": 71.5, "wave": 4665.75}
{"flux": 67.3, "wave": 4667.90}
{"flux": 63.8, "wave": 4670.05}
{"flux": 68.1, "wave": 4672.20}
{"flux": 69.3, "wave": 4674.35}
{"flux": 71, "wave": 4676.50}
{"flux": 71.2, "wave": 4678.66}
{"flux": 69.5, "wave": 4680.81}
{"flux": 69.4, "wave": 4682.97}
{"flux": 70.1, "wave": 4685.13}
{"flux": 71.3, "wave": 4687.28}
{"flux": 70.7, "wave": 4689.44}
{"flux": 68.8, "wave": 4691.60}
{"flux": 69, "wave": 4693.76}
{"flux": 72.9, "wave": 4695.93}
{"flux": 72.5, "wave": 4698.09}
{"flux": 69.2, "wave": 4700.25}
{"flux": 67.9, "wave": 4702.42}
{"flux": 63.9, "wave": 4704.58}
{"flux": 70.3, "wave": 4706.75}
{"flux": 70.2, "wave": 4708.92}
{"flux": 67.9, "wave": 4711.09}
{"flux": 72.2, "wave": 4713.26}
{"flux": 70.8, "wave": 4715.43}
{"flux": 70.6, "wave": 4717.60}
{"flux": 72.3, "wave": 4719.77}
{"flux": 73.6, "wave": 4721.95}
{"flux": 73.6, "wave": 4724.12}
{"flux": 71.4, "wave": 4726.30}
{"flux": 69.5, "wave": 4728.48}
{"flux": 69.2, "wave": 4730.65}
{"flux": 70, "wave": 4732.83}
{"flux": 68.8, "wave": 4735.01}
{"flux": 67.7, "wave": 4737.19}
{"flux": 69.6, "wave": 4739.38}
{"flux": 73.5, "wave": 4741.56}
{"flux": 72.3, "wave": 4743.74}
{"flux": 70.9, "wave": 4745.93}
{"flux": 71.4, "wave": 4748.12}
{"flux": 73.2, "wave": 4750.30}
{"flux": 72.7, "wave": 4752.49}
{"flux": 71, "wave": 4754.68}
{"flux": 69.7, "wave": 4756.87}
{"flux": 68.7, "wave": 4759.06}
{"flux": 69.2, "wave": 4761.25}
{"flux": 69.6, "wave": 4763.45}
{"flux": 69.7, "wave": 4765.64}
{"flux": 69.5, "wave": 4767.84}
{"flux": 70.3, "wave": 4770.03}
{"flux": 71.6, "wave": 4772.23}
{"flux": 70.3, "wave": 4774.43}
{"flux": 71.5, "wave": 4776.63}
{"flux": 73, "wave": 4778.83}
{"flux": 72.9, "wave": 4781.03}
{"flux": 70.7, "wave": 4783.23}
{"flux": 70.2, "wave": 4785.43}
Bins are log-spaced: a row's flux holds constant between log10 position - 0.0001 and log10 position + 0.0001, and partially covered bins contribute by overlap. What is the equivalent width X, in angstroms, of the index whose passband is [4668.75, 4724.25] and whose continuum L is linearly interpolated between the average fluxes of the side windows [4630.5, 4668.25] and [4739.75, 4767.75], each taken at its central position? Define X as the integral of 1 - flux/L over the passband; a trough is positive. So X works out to 0.8 angstroms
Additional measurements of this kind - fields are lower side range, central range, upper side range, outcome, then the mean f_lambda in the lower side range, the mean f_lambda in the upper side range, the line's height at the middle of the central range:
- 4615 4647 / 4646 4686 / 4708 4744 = 0.7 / 71.4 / 70.8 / 71.2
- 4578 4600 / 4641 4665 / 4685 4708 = -0.4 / 69.9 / 69.7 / 69.8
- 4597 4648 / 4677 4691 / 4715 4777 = 0.1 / 70.9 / 70.8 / 70.8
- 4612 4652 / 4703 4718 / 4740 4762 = 0.4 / 71.1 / 71.3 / 71.2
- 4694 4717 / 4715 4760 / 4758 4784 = -0.5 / 69.8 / 70.6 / 70.2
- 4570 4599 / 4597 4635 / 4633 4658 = -0.2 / 70.2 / 70.7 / 70.5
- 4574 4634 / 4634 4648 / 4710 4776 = -0.1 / 70.6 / 70.7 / 70.6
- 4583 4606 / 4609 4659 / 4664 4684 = -1.2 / 69.5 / 69.2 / 69.3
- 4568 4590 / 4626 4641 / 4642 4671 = -0.4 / 70.1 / 70.3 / 70.2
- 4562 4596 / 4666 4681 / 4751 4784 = 0.4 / 70.3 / 70.7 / 70.5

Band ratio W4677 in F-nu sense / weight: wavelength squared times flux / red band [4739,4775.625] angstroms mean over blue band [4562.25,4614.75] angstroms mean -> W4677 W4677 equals 1.08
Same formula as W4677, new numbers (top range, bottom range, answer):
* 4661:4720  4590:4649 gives 1.02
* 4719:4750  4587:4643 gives 1.06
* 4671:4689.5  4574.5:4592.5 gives 1.04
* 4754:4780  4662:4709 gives 1.05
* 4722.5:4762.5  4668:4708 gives 1.04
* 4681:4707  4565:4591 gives 1.04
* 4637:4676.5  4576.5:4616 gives 1.03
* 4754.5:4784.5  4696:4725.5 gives 1.03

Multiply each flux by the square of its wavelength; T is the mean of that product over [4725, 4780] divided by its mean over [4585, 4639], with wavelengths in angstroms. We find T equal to 1.06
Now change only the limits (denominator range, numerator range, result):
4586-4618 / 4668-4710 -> 1.03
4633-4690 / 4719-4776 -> 1.04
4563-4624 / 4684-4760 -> 1.06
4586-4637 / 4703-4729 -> 1.04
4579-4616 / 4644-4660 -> 1.03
